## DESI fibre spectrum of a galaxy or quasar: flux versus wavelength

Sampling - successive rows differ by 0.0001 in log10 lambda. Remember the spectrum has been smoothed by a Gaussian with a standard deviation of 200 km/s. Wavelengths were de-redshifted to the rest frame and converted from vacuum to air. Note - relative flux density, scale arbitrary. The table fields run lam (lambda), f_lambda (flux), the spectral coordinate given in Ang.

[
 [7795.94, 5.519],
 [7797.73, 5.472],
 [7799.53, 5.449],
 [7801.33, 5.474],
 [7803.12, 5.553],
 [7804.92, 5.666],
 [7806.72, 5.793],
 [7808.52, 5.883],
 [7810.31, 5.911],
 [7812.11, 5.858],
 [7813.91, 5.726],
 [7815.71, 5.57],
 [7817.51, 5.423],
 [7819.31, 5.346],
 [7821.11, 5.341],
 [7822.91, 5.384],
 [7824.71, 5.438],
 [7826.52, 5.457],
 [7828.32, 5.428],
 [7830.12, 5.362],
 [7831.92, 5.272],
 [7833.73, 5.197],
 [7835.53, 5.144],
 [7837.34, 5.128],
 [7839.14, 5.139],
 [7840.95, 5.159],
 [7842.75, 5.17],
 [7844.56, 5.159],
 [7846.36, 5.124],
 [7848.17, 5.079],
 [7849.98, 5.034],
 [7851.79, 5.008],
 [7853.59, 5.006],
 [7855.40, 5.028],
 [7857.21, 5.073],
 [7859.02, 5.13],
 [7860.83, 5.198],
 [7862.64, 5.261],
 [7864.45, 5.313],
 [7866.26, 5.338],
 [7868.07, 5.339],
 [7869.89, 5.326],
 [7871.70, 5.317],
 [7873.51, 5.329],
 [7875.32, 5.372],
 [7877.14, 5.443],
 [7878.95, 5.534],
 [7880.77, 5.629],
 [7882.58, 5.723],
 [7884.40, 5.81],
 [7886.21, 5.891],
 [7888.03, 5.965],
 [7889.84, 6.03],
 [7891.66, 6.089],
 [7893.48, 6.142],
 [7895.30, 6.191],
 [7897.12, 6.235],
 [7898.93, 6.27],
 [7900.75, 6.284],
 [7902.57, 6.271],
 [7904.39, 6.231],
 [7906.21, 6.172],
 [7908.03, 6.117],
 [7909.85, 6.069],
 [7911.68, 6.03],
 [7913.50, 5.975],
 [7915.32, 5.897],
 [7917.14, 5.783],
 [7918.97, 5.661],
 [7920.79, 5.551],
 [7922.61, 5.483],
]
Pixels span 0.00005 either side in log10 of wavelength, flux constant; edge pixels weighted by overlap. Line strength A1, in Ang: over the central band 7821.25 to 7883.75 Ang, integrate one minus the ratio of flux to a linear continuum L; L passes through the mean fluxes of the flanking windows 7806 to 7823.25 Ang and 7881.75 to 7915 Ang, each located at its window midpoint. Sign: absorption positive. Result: 6.0 Ang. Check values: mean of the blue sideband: 5.63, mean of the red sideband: 6.08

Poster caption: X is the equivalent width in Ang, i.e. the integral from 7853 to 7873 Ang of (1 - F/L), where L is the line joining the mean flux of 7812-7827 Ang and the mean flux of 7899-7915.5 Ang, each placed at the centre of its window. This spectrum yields 2.03 Ang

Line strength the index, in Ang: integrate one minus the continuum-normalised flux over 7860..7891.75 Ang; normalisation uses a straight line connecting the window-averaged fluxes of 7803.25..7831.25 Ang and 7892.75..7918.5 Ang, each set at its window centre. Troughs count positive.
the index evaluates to 2.1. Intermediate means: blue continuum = 5.57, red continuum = 6.11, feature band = 5.54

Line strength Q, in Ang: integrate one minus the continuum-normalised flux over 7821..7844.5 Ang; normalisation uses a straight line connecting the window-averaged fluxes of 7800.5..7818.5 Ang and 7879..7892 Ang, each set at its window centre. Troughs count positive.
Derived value 1.9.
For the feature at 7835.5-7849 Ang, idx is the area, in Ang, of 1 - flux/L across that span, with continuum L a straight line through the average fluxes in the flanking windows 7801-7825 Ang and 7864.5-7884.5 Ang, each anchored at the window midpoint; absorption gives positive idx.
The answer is 1.0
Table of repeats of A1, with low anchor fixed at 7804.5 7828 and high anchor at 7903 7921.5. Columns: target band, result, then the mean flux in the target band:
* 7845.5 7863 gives 1.98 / 5.09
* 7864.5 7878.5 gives 1.08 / 5.36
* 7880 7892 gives -0.02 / 5.87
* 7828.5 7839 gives 0.80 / 5.23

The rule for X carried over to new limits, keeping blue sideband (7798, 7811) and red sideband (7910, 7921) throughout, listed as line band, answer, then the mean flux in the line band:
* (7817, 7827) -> 0.5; 5.39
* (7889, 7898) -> -0.5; 6.13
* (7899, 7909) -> -0.7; 6.22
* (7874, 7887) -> 0.4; 5.62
